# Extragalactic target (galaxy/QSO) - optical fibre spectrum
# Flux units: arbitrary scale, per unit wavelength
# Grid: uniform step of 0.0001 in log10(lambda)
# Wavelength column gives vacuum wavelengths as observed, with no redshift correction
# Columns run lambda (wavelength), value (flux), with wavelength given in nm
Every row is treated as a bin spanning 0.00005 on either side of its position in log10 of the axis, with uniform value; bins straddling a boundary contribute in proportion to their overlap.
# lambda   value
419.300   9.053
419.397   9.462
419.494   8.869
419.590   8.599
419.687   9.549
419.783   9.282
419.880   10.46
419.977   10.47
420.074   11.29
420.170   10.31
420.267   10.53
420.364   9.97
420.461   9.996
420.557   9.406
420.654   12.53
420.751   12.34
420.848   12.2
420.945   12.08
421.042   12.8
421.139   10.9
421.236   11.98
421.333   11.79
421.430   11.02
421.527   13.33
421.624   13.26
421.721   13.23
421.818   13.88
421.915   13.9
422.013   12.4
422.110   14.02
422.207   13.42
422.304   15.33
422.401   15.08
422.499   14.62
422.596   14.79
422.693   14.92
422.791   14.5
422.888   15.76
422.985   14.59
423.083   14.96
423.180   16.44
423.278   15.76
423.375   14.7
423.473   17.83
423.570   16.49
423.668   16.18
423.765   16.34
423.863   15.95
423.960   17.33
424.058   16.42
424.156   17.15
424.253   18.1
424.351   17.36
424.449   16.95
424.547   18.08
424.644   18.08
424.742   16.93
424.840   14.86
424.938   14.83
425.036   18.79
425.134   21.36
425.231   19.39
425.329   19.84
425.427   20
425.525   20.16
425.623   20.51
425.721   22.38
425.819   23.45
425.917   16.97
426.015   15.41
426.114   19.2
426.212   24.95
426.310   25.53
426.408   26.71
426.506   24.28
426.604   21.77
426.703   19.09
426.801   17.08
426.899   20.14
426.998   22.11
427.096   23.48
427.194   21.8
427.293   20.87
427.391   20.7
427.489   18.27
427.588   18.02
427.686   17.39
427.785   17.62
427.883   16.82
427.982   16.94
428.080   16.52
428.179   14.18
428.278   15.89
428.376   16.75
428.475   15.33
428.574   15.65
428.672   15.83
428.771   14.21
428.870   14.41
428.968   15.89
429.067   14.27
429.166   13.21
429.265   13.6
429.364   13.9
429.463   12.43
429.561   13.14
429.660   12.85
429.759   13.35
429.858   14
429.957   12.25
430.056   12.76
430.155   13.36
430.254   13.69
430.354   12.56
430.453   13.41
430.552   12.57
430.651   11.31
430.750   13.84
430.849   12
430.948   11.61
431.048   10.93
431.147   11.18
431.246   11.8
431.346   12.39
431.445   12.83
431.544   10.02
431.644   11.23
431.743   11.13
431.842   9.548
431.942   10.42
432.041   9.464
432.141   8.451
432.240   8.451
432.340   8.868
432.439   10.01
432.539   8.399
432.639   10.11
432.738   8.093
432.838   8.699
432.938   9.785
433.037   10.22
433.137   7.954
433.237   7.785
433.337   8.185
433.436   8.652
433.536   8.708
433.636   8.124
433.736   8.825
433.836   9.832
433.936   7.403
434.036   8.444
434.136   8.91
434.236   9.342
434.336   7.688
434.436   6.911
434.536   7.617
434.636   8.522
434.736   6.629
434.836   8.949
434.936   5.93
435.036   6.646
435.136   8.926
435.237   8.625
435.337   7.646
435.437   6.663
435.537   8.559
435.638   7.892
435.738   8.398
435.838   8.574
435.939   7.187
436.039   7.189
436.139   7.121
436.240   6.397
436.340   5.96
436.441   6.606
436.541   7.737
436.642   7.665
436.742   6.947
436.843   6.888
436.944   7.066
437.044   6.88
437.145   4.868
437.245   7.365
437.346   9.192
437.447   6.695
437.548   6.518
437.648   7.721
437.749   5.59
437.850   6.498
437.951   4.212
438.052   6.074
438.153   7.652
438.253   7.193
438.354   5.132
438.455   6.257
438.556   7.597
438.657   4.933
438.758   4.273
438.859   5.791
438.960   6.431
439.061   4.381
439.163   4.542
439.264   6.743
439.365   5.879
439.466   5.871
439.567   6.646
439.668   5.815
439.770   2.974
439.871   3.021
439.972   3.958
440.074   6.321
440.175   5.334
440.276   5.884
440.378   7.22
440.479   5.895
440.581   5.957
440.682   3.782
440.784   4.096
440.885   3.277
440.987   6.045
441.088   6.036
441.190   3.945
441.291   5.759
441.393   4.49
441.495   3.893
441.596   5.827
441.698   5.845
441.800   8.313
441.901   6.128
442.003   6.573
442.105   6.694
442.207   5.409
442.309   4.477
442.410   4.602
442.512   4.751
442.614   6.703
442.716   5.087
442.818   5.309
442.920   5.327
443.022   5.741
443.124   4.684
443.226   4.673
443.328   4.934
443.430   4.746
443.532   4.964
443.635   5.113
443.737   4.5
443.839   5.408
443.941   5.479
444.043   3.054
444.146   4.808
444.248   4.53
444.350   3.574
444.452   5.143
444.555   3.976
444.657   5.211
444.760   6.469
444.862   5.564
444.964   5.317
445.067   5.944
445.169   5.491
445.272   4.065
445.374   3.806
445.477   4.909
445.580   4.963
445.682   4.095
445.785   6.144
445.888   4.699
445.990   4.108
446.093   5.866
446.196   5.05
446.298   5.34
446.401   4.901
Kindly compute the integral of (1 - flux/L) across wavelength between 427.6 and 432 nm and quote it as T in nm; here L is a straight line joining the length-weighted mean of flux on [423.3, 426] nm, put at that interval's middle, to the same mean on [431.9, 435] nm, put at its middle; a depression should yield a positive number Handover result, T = -0.370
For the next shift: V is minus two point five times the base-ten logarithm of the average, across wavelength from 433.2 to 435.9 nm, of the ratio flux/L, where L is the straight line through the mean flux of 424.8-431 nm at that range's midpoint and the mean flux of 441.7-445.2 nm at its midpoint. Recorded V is 0.43 mag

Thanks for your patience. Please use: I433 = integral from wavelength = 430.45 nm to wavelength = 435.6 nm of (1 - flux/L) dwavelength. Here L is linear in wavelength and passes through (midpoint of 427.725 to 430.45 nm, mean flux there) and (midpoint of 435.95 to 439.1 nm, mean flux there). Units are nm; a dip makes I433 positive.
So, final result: 0.69 nm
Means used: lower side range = 14.5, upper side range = 6.5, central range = 9.34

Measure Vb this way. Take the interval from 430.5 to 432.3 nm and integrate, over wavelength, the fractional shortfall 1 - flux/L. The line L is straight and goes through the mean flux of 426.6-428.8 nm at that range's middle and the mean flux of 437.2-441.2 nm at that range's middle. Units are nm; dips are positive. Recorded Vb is 0.39 nm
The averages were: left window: 18.1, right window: 5.73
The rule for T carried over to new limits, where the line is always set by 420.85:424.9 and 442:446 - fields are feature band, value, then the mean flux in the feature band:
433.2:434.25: 0.14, 8.55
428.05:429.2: -0.28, 15.2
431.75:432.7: 0.11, 9.37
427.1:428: -0.44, 19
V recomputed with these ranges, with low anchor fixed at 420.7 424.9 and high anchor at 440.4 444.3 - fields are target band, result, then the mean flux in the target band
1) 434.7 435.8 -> 0.13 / 7.74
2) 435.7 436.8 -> 0.14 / 7.24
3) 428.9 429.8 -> -0.18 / 13.7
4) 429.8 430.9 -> -0.16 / 12.9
